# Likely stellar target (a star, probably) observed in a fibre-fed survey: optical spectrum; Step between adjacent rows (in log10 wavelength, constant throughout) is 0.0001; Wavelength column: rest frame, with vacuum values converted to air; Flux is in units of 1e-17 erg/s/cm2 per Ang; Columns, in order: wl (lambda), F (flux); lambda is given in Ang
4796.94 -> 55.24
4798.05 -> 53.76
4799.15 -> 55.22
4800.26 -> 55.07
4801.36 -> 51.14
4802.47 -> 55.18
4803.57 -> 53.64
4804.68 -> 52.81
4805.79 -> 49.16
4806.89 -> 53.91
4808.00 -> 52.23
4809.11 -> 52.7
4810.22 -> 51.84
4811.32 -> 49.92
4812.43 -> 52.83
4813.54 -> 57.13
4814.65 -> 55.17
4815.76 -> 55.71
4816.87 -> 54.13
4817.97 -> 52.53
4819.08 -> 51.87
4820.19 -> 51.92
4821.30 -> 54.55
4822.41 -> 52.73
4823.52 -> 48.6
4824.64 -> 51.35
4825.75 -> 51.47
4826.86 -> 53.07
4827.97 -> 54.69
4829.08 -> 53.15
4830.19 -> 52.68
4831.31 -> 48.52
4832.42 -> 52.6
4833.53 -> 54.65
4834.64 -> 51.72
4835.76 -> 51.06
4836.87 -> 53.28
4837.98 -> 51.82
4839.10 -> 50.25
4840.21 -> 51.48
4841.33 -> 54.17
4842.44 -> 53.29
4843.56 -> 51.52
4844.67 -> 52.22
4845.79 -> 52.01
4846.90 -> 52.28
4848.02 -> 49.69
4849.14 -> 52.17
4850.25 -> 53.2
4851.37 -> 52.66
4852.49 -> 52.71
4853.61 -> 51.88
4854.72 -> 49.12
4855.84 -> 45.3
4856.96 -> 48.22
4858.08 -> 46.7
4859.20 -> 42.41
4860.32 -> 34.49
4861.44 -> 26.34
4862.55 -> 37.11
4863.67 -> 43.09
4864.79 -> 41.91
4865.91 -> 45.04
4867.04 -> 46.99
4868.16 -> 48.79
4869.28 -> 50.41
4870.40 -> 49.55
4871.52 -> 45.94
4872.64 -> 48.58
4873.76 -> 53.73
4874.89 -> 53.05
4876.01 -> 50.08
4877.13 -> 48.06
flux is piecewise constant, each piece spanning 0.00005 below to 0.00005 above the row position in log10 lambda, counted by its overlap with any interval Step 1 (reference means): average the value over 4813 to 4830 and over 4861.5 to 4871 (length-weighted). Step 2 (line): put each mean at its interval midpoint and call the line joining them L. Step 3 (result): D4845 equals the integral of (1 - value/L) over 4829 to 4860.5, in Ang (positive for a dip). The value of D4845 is -1.3 Ang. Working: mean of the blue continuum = 53.2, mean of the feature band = 50.7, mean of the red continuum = 44.4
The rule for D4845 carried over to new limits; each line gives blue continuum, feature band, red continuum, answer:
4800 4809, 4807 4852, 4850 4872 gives -2.7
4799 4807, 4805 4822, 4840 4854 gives 0.0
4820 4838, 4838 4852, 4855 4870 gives -1.2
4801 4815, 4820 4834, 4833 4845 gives 0.1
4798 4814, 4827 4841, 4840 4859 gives -0.1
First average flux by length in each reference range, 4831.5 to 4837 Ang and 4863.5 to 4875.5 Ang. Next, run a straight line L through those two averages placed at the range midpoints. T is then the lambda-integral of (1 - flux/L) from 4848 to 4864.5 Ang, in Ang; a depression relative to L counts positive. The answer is 1.4 Ang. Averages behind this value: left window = 52.4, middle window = 45.5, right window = 48.1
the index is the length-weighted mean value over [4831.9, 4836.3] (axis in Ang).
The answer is 52.5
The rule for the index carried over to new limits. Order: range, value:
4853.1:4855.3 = 50.6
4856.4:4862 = 39.7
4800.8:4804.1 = 53.4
